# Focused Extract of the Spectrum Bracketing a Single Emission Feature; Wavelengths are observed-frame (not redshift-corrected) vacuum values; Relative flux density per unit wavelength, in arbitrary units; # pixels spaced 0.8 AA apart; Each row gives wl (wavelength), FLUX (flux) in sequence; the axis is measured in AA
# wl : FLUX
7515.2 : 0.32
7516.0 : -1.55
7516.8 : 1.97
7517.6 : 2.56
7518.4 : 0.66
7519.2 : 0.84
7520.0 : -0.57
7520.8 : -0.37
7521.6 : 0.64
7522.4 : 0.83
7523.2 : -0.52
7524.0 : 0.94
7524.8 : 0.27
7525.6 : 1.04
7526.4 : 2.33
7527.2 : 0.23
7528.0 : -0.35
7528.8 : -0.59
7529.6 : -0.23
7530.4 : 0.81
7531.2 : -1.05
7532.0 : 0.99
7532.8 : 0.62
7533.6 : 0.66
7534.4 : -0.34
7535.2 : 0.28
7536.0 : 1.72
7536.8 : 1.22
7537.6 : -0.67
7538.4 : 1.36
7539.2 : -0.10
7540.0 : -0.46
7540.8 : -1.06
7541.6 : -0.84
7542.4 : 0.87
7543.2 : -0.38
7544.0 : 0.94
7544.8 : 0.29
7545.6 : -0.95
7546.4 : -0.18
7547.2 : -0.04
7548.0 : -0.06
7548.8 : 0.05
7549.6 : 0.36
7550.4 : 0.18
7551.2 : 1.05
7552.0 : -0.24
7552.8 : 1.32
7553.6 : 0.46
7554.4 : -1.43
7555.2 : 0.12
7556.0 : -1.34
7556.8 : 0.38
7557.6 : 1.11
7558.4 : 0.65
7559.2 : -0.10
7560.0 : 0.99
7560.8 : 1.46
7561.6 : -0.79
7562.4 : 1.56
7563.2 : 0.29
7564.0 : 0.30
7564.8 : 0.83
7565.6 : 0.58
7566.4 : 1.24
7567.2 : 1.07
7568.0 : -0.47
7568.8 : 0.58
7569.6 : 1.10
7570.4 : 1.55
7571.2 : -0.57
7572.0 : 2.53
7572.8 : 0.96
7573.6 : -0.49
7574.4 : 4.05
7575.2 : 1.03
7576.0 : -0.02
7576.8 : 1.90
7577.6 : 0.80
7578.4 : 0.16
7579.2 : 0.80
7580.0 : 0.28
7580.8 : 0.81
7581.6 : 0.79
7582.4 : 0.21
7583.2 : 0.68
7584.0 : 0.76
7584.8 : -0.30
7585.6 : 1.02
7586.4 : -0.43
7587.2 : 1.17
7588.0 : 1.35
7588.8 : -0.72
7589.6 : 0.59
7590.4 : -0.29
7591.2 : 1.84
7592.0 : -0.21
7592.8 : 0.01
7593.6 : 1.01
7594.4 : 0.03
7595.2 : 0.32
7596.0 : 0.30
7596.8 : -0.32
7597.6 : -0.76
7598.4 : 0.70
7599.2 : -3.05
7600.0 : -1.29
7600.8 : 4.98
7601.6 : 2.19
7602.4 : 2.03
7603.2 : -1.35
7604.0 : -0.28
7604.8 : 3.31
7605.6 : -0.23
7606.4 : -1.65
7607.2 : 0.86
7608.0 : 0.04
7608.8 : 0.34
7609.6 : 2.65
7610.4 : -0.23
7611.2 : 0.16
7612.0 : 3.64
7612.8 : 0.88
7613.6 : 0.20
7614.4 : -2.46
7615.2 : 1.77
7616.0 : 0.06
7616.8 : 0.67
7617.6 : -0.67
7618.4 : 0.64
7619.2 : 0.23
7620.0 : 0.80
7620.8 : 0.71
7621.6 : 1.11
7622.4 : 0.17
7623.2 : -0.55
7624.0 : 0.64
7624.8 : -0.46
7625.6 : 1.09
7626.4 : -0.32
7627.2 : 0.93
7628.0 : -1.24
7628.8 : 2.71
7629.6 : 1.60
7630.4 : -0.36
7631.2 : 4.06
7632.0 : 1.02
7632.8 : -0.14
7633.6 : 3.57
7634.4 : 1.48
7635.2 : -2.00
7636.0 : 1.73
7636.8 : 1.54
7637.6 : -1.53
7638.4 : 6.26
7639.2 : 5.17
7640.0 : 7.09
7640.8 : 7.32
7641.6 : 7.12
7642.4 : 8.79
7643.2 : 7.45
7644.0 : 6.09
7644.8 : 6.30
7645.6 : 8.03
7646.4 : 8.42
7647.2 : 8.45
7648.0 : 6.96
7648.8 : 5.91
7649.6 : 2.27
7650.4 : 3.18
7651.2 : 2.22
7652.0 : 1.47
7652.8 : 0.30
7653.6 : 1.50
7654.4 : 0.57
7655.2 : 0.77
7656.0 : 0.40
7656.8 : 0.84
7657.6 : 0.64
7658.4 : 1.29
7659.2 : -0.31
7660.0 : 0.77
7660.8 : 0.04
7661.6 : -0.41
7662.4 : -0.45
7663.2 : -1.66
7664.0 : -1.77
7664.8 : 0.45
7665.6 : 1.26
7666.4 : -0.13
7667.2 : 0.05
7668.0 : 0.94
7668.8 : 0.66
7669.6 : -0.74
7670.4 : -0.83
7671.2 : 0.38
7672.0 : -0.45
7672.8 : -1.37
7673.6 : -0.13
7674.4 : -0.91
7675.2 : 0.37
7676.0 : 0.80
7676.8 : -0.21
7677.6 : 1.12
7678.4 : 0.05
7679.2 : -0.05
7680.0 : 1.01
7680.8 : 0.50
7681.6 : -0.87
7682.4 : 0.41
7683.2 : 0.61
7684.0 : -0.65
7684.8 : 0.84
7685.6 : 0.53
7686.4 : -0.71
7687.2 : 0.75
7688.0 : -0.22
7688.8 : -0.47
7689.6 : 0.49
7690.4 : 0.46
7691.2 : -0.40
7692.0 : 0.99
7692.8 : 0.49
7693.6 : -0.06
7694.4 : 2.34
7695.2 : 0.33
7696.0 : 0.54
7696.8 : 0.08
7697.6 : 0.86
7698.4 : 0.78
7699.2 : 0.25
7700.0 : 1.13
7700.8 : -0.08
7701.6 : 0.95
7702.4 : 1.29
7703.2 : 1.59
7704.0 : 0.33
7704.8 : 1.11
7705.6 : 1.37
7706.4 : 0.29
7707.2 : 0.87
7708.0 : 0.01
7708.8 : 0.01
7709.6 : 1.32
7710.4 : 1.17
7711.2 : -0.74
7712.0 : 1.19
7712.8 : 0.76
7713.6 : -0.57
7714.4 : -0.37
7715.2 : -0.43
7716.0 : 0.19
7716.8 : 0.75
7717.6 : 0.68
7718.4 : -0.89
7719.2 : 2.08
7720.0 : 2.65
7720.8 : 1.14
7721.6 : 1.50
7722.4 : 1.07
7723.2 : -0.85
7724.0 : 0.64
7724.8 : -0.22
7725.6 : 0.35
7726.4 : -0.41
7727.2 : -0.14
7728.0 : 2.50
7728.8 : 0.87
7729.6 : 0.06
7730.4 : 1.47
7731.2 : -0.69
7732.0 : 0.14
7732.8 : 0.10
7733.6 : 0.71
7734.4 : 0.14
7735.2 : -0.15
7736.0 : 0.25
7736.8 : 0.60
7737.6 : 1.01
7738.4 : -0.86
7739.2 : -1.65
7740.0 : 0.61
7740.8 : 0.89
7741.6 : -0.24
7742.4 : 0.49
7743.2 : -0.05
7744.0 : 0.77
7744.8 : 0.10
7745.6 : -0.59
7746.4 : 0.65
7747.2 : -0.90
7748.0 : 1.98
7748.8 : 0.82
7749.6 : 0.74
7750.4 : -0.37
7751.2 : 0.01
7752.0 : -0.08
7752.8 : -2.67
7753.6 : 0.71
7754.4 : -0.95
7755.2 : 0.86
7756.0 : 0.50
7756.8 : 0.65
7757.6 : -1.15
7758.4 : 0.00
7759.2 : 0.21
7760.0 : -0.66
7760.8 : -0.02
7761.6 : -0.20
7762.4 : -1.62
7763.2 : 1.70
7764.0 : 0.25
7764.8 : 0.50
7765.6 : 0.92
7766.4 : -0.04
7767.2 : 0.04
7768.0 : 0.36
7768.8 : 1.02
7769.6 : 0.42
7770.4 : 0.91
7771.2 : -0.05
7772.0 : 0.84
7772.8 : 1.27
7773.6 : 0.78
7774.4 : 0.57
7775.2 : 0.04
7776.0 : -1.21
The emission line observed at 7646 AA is [O II] 3727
